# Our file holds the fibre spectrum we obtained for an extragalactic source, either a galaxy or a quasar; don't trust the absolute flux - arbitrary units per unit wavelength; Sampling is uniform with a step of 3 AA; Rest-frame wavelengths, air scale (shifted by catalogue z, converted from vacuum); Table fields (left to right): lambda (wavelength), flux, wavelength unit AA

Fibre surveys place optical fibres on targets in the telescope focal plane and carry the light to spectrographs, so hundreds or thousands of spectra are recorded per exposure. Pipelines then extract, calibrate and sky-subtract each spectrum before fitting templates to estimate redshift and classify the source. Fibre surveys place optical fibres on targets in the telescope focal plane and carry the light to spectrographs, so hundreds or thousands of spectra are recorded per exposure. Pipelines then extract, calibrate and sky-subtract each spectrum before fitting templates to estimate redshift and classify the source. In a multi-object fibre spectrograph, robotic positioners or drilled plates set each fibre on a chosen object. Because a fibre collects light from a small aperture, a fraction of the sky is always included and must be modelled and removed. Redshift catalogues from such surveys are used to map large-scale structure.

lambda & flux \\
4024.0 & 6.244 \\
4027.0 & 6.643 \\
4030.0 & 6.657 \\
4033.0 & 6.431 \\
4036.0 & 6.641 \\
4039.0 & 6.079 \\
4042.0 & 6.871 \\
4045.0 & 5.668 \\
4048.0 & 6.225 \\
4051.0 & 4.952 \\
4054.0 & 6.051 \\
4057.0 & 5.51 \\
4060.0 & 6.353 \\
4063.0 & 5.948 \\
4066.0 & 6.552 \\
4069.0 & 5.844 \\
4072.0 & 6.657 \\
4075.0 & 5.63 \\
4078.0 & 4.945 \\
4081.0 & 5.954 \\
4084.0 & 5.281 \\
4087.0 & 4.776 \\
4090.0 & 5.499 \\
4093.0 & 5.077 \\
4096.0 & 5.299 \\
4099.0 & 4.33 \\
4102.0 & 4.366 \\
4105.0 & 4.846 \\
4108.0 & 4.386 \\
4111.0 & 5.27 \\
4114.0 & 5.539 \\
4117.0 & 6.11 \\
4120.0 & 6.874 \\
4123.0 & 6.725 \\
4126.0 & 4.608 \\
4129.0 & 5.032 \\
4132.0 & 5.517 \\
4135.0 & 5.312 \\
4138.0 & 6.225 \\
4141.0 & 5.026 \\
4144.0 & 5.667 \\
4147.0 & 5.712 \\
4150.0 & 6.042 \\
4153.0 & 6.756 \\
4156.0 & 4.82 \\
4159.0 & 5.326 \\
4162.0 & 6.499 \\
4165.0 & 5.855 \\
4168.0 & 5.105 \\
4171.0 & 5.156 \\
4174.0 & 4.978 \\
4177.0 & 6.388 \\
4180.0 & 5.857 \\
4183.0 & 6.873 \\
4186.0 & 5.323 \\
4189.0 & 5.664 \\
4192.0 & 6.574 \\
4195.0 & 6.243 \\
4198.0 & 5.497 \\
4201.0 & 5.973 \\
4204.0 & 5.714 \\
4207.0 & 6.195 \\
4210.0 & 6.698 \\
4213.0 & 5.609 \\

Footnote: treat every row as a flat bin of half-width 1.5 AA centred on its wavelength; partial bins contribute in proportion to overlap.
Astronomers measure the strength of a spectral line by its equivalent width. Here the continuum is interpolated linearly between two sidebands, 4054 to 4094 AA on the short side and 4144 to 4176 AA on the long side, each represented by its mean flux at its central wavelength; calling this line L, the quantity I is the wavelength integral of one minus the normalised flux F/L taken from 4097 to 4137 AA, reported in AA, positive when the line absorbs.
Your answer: 2.6 AA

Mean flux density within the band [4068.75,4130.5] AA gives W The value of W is 5.37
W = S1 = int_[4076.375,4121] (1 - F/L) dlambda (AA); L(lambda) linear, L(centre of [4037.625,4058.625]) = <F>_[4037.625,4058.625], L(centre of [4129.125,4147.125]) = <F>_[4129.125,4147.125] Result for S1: 3.70 AA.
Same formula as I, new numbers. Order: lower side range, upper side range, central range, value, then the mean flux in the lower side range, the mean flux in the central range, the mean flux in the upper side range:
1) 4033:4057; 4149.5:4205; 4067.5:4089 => 1.49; 6.06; 5.58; 5.82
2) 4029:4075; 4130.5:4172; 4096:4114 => 3.39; 6.14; 4.77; 5.65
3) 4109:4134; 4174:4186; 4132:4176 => 2.08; 5.67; 5.61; 6.07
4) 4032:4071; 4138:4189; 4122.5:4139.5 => 0.96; 6.09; 5.5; 5.73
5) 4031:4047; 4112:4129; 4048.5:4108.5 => 6.64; 6.34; 5.44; 5.87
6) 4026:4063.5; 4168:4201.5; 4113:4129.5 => 0.30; 6.16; 5.87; 5.83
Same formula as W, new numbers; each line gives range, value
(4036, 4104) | 5.65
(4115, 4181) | 5.71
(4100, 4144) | 5.41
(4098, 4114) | 4.73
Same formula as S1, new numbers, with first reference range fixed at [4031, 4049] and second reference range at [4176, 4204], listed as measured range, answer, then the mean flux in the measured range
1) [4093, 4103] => 2.4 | 4.74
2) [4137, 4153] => 0.8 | 5.81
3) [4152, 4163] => 0.6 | 5.78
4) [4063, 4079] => 0.8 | 5.96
